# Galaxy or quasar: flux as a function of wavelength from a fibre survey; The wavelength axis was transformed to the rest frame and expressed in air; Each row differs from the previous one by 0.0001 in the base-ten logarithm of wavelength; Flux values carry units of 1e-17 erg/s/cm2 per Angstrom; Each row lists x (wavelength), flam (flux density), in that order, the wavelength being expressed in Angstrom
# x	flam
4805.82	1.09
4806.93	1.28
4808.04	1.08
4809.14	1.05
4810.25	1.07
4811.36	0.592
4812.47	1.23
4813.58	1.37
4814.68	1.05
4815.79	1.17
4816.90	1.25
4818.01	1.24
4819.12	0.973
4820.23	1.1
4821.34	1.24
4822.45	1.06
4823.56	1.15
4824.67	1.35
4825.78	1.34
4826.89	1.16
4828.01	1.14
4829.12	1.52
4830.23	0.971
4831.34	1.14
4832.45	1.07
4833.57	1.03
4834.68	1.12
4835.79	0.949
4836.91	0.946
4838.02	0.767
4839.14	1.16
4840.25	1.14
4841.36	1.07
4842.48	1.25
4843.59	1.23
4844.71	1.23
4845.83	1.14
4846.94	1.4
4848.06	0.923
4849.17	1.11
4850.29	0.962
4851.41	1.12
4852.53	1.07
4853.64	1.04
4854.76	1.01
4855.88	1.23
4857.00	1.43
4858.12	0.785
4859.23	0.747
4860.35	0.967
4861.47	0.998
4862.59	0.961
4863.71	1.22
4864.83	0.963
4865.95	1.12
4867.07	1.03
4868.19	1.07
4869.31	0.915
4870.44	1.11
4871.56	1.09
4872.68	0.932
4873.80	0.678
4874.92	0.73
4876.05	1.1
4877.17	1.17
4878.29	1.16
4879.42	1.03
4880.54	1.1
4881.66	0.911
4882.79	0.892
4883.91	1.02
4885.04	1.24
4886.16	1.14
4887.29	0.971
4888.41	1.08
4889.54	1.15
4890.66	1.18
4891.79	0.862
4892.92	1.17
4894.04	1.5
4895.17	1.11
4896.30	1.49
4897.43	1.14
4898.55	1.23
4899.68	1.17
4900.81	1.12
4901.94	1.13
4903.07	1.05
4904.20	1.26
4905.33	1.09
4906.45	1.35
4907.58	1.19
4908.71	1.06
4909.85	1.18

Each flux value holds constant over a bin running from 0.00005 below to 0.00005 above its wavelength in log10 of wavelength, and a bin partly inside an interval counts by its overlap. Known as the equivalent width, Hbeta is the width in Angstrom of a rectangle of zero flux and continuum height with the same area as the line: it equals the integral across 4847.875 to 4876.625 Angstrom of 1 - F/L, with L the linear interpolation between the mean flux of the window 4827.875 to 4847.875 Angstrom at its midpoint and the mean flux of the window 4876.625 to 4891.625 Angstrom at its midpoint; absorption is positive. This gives 2.2 Angstrom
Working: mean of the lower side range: 1.12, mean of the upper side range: 1.07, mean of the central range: 1.01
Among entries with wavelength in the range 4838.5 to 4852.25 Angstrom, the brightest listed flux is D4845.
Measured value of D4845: 1.4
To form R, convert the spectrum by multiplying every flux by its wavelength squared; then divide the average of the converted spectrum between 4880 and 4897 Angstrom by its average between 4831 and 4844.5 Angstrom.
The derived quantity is 1.06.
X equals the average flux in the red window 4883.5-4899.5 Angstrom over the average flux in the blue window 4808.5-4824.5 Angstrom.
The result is 1.0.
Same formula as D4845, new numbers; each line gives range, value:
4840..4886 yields 1.43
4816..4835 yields 1.52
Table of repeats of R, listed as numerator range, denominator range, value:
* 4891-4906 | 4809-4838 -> 1.09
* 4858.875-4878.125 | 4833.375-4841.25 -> 0.99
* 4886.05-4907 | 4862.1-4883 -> 1.17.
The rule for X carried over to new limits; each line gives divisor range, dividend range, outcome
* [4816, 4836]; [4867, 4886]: 0.87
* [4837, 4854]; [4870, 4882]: 0.91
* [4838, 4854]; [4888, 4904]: 1.05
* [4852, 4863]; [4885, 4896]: 1.12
